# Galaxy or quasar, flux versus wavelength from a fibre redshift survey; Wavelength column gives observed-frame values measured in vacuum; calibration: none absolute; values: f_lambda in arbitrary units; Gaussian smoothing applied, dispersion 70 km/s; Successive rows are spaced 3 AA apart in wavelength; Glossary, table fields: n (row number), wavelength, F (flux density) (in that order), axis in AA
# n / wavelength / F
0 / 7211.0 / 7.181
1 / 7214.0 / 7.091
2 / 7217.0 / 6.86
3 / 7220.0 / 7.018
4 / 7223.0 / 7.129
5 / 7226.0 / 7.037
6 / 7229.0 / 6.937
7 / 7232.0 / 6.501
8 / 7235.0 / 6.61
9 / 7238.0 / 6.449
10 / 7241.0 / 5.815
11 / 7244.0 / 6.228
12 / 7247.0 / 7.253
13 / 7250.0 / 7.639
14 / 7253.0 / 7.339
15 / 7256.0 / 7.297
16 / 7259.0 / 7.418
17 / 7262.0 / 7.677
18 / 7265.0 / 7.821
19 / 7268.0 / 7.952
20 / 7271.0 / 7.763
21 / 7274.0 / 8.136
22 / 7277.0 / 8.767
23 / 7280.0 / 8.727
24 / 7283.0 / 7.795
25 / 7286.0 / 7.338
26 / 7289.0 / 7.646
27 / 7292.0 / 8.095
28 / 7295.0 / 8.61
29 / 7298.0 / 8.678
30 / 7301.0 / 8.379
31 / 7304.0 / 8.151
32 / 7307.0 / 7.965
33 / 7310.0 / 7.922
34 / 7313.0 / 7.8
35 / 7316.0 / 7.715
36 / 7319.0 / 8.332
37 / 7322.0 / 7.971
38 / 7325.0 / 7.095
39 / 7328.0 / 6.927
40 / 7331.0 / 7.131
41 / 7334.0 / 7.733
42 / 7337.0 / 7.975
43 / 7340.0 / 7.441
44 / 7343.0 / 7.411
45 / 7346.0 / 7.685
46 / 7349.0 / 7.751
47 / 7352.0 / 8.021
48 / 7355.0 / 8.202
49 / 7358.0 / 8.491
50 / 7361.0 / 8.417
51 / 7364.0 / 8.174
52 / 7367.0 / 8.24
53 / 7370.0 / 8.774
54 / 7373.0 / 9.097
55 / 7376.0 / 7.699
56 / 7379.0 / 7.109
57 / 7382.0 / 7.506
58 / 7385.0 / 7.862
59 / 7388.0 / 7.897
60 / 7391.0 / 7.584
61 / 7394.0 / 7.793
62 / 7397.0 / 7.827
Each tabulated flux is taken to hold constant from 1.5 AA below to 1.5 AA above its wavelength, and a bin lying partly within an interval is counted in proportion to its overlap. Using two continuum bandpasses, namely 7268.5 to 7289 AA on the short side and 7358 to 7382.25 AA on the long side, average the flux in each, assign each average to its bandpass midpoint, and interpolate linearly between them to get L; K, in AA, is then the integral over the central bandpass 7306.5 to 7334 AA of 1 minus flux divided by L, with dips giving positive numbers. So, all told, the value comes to 1.6 AA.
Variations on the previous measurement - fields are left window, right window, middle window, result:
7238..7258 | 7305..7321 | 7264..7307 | -3.6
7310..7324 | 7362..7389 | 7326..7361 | 1.1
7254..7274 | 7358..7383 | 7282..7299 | -0.5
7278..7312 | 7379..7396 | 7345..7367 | -0.8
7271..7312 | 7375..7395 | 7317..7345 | 1.3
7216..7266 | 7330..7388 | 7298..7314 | -1.3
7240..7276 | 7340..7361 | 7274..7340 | -2.2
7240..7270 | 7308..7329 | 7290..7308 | -1.7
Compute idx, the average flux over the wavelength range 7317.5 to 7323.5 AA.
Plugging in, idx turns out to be 8.15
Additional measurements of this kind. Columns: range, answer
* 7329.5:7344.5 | 7.54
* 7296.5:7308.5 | 8.29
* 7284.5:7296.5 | 7.92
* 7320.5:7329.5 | 7.33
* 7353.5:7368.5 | 8.3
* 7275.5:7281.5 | 8.75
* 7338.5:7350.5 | 7.57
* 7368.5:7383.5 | 8.04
